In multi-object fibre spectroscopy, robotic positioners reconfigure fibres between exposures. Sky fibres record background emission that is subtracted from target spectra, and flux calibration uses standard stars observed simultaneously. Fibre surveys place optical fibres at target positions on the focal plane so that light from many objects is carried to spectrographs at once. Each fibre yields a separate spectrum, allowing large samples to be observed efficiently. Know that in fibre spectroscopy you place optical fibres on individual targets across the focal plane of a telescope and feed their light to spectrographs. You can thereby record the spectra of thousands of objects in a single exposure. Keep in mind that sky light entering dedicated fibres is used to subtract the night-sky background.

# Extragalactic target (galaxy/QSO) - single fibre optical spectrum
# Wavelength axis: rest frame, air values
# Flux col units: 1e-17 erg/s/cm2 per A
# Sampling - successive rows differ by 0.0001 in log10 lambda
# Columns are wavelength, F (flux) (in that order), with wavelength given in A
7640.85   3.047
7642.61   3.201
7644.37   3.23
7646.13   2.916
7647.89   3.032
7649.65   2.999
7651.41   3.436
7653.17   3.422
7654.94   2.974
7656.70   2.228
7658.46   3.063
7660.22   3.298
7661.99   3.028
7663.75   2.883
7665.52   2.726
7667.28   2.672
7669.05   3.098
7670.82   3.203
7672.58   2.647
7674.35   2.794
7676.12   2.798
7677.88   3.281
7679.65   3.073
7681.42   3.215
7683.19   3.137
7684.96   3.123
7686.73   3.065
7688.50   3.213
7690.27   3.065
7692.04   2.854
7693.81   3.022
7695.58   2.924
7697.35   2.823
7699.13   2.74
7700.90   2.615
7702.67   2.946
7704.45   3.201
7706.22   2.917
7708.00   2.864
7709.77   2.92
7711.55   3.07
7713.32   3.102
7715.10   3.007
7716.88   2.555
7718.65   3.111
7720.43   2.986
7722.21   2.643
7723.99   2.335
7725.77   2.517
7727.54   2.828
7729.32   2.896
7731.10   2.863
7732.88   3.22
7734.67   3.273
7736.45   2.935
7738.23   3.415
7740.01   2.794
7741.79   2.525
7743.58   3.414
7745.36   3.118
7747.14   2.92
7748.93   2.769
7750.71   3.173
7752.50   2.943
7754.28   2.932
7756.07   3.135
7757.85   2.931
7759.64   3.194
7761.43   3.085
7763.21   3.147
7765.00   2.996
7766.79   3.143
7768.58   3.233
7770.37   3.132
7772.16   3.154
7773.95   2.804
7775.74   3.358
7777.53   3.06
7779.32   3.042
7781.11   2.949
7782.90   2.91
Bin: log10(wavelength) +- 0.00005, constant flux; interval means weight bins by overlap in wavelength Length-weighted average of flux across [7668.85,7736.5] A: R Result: 2.94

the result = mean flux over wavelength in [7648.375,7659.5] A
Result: 3.03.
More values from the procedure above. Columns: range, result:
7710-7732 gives 2.83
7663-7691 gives 3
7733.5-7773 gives 3.06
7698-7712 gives 2.9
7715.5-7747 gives 2.91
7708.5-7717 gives 2.96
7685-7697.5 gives 3.02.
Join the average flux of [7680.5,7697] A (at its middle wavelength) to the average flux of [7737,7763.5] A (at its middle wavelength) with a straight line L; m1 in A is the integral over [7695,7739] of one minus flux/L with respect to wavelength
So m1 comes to 2.0 A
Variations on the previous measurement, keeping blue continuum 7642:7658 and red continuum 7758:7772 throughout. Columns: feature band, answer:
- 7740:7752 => 0.5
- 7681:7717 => 1.2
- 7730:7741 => 0.1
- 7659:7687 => 0.6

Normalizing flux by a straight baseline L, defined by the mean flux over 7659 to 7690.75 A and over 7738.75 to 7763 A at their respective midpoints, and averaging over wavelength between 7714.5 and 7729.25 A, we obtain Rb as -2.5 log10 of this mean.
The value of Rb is 0.10 mag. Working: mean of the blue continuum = 3.02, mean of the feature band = 2.75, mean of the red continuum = 3.01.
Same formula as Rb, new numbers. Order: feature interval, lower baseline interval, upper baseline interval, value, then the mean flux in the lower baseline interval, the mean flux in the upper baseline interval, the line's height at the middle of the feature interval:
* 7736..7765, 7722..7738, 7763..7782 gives -0.019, 2.87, 3.09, 2.97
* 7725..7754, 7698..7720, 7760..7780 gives 0.014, 2.92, 3.11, 3.01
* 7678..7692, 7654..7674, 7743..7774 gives -0.067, 2.89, 3.07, 2.93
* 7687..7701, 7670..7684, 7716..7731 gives -0.005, 3.02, 2.74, 2.92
